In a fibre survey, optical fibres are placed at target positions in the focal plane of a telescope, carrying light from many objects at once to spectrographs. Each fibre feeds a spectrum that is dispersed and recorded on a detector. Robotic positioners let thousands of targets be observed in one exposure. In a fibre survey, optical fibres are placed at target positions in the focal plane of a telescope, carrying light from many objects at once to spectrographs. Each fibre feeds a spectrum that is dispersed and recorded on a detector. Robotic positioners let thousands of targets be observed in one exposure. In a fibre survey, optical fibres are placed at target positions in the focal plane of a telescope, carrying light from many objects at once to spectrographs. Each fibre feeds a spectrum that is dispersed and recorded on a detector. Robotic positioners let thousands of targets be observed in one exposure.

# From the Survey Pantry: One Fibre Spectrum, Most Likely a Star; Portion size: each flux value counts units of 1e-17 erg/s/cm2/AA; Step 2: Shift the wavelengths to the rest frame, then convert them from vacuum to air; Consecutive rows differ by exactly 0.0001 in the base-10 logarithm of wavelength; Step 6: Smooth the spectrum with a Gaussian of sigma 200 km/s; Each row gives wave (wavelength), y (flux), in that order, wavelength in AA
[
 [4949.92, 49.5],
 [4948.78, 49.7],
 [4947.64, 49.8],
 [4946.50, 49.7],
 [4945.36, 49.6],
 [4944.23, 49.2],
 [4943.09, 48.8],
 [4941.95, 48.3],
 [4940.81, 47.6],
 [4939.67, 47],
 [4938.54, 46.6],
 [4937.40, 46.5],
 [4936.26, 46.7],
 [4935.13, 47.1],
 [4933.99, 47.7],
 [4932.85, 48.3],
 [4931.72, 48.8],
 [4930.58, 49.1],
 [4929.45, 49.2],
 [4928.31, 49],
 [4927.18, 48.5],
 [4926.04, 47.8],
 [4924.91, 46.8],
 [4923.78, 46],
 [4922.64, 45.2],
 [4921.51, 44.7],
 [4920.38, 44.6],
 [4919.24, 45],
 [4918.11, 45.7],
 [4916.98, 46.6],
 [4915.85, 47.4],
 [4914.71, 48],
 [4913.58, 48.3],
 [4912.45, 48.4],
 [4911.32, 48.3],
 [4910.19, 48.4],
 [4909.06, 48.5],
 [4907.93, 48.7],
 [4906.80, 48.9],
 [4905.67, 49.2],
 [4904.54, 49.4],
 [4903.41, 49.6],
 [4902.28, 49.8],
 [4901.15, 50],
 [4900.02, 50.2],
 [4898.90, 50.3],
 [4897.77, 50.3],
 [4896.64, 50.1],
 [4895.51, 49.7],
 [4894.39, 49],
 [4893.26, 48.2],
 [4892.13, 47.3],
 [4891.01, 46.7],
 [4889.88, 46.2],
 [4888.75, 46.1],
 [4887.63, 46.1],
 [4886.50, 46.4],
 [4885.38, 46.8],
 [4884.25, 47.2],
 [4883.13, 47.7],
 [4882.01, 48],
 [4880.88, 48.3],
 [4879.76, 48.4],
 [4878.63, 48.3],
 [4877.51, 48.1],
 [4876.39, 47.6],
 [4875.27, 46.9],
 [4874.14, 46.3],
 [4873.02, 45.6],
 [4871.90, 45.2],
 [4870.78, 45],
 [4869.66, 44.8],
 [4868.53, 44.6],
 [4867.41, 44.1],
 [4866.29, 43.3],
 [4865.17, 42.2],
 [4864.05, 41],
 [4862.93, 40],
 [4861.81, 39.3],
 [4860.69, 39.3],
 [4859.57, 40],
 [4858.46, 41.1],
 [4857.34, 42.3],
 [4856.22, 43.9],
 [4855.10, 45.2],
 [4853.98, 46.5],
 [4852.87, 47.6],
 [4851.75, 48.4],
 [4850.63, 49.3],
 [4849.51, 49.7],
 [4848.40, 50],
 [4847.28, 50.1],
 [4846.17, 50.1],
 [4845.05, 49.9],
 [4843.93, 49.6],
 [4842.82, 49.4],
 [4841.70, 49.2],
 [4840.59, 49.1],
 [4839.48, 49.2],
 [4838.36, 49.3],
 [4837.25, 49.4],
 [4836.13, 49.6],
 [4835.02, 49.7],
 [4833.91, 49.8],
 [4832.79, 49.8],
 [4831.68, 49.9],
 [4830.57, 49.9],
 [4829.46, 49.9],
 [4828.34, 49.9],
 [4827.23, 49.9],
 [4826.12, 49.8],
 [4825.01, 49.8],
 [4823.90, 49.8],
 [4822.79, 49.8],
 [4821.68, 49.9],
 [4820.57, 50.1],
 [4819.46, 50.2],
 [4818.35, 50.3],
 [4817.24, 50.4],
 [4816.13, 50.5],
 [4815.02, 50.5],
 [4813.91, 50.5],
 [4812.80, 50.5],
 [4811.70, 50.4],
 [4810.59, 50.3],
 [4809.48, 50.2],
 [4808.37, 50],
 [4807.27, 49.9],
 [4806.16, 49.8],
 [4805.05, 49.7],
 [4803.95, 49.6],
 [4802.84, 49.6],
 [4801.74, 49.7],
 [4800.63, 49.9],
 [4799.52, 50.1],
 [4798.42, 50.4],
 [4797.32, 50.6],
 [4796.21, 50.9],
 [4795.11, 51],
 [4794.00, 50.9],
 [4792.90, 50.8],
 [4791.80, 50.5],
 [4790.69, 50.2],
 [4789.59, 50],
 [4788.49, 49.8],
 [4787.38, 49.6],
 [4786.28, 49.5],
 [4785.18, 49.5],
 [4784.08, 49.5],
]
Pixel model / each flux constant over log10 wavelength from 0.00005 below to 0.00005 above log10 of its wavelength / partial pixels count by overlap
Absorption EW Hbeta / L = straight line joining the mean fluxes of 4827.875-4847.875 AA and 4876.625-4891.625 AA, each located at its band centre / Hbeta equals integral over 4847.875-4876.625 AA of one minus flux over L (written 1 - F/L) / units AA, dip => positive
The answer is 2.3 AA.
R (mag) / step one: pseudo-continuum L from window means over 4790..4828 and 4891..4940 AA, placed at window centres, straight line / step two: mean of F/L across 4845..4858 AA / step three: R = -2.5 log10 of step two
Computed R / 0.04 mag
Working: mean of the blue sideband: 50.2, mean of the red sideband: 48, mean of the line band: 47.6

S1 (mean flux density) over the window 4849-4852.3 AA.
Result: 49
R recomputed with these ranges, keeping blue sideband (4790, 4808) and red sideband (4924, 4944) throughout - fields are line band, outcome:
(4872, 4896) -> 0.032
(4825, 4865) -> 0.047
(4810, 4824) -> -0.007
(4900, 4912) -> -0.017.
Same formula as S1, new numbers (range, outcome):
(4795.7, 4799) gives 50.7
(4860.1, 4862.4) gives 39.3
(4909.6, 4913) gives 48.4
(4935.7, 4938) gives 46.5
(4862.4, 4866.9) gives 41.7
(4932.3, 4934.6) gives 47.8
